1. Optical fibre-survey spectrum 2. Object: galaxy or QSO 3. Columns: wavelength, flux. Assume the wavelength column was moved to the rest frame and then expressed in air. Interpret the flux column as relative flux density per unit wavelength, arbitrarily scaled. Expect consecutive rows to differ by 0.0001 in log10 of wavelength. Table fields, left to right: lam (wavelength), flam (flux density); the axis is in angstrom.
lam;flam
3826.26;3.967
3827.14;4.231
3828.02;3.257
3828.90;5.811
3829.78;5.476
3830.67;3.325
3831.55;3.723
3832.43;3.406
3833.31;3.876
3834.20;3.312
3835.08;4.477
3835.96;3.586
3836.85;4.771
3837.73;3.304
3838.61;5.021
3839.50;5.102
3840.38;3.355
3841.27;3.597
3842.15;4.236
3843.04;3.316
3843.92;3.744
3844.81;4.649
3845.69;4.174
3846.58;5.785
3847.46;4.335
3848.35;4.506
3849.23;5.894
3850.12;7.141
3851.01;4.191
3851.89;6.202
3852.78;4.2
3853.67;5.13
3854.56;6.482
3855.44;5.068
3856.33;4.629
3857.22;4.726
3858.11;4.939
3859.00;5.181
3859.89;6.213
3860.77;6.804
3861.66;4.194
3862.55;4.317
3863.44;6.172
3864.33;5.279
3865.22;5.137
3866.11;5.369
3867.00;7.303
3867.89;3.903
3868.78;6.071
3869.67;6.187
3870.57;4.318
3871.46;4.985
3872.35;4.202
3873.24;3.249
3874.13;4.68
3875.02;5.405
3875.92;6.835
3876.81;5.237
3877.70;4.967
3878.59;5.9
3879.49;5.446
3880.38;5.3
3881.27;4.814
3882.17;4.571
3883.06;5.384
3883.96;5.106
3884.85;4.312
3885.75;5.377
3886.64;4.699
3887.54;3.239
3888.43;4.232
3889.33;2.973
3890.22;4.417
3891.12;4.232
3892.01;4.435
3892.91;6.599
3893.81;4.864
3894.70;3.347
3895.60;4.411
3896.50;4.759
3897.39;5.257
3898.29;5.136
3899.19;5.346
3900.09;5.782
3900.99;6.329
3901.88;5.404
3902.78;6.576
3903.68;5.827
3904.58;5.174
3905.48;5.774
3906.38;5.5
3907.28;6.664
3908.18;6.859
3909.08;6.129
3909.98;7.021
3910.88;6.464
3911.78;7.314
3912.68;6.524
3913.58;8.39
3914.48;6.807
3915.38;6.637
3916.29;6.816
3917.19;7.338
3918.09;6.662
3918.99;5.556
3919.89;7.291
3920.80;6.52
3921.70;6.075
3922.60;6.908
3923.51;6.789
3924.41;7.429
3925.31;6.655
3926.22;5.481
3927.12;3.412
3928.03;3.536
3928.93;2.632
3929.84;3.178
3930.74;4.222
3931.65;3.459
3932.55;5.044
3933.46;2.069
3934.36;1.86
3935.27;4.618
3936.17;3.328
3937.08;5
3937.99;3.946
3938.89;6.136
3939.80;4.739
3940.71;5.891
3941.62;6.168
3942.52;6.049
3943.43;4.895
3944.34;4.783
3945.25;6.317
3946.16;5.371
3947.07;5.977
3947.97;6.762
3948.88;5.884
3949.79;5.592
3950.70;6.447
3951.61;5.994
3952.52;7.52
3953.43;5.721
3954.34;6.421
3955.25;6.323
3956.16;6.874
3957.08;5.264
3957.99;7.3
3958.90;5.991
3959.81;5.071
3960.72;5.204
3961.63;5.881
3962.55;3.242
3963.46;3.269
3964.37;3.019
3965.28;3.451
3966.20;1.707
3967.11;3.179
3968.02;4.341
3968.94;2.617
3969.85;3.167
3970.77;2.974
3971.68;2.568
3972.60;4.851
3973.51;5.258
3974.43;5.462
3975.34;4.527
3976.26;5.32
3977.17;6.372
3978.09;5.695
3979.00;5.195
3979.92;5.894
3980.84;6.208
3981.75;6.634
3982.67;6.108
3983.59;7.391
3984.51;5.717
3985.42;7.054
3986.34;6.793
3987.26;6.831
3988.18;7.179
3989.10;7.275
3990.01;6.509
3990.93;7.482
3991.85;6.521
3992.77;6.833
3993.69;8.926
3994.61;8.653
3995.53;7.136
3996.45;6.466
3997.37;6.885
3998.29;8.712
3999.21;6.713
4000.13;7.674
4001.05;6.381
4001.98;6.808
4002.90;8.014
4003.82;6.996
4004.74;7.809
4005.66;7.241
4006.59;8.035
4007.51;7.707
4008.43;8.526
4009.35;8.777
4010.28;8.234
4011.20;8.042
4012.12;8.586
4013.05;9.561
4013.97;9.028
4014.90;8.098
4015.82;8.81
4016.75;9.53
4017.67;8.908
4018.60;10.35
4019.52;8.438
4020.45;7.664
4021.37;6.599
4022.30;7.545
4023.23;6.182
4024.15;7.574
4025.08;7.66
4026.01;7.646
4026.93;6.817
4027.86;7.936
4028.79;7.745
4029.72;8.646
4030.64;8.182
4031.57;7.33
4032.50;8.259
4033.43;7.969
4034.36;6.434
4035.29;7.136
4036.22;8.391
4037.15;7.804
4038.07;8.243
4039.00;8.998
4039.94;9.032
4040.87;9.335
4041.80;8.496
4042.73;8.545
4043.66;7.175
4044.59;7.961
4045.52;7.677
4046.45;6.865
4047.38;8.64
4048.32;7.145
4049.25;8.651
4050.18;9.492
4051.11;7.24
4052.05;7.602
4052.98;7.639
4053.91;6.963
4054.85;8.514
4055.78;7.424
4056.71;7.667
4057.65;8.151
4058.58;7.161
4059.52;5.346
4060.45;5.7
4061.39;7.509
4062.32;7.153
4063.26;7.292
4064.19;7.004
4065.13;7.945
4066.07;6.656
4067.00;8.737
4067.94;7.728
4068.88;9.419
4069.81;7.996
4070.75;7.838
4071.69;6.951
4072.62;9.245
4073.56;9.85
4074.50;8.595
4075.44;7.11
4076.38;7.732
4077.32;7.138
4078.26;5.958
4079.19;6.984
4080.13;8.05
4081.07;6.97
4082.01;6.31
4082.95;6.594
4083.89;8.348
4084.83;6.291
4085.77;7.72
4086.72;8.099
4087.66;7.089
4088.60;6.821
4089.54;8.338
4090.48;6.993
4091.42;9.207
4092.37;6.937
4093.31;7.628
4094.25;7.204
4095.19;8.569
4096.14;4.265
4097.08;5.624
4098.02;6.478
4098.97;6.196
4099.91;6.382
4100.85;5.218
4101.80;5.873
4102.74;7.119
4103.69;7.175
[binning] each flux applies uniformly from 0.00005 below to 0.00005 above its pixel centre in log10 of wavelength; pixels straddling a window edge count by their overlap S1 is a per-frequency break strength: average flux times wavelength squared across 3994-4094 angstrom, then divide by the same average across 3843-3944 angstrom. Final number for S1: 1.59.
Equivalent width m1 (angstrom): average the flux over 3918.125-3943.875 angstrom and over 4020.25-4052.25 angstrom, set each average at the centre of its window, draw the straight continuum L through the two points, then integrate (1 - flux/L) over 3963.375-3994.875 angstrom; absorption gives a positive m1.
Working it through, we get 4.4 angstrom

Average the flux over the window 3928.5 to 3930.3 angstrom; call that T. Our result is 2.92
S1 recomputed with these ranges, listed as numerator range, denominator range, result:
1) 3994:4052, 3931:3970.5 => 1.68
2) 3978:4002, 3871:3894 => 1.51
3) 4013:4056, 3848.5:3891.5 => 1.71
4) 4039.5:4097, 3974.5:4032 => 1.06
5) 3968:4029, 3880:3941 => 1.38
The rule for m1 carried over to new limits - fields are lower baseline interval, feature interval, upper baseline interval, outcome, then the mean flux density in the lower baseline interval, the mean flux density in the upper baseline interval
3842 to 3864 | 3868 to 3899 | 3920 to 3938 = 0.4 angstrom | 5.06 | 4.67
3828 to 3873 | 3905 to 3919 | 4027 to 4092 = -2.5 angstrom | 4.8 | 7.72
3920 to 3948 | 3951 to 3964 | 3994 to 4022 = 0.5 angstrom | 5.01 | 8.02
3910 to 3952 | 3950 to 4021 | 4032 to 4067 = 1.3 angstrom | 5.56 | 7.72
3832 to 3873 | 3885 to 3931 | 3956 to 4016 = -1.2 angstrom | 4.84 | 6.3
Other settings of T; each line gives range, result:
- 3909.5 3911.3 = 6.74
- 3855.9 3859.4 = 4.86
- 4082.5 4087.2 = 7.4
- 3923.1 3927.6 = 5.93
